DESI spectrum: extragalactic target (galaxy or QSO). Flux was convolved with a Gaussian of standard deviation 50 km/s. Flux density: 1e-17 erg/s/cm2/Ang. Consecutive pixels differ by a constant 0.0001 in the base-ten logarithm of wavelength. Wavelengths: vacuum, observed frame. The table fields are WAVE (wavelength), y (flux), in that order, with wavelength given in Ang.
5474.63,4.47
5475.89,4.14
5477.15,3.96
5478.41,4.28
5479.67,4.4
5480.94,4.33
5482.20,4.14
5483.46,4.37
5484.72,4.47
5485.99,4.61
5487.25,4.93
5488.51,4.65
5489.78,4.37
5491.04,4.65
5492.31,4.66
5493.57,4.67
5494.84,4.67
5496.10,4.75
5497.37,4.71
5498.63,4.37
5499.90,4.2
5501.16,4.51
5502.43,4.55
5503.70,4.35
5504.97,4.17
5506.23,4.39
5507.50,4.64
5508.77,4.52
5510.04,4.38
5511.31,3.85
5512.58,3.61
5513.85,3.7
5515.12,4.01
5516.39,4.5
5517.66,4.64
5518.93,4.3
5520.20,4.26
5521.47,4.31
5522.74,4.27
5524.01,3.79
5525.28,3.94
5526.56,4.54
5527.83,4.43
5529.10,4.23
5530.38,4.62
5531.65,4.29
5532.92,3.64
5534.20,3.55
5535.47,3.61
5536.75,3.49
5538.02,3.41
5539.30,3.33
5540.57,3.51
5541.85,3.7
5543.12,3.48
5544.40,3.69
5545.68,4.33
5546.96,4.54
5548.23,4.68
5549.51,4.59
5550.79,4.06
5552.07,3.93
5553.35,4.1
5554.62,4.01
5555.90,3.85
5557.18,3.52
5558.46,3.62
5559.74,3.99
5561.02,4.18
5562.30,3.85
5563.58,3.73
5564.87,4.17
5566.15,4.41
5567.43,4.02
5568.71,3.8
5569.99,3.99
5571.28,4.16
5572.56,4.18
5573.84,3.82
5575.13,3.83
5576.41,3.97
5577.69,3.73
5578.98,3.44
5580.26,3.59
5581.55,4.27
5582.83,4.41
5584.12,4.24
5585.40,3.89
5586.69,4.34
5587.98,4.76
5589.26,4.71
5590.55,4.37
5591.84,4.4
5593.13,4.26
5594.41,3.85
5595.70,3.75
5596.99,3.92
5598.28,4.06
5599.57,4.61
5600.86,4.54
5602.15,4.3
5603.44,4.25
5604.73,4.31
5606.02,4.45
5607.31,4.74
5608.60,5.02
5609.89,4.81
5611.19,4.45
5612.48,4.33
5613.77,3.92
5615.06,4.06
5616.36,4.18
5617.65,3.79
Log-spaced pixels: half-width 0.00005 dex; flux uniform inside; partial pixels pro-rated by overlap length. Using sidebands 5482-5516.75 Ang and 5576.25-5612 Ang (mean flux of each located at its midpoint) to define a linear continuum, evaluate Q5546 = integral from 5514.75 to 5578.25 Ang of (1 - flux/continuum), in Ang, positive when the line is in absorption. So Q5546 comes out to 4.8 Ang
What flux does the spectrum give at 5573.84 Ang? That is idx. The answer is 3.82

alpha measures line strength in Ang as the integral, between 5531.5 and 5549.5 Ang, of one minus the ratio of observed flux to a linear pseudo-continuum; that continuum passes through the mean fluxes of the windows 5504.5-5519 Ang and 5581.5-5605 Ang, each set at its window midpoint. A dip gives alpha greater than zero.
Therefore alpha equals 1.8 Ang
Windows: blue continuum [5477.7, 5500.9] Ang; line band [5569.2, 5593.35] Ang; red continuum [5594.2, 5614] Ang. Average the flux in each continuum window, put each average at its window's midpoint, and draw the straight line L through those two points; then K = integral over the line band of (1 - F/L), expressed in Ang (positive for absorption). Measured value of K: 1.4 Ang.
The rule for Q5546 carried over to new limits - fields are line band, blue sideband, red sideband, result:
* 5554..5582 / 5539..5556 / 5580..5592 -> 1.72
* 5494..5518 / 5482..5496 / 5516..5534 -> 0.46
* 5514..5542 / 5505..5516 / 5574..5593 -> 0.86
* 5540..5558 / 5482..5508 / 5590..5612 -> 1.79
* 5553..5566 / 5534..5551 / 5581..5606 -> 0.27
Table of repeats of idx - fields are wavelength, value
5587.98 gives 4.76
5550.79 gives 4.06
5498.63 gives 4.37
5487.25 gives 4.93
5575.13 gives 3.83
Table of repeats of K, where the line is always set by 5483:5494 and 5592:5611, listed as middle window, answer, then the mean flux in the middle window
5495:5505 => 0.2 Ang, 4.48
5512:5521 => 0.8 Ang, 4.15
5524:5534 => 0.7 Ang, 4.18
